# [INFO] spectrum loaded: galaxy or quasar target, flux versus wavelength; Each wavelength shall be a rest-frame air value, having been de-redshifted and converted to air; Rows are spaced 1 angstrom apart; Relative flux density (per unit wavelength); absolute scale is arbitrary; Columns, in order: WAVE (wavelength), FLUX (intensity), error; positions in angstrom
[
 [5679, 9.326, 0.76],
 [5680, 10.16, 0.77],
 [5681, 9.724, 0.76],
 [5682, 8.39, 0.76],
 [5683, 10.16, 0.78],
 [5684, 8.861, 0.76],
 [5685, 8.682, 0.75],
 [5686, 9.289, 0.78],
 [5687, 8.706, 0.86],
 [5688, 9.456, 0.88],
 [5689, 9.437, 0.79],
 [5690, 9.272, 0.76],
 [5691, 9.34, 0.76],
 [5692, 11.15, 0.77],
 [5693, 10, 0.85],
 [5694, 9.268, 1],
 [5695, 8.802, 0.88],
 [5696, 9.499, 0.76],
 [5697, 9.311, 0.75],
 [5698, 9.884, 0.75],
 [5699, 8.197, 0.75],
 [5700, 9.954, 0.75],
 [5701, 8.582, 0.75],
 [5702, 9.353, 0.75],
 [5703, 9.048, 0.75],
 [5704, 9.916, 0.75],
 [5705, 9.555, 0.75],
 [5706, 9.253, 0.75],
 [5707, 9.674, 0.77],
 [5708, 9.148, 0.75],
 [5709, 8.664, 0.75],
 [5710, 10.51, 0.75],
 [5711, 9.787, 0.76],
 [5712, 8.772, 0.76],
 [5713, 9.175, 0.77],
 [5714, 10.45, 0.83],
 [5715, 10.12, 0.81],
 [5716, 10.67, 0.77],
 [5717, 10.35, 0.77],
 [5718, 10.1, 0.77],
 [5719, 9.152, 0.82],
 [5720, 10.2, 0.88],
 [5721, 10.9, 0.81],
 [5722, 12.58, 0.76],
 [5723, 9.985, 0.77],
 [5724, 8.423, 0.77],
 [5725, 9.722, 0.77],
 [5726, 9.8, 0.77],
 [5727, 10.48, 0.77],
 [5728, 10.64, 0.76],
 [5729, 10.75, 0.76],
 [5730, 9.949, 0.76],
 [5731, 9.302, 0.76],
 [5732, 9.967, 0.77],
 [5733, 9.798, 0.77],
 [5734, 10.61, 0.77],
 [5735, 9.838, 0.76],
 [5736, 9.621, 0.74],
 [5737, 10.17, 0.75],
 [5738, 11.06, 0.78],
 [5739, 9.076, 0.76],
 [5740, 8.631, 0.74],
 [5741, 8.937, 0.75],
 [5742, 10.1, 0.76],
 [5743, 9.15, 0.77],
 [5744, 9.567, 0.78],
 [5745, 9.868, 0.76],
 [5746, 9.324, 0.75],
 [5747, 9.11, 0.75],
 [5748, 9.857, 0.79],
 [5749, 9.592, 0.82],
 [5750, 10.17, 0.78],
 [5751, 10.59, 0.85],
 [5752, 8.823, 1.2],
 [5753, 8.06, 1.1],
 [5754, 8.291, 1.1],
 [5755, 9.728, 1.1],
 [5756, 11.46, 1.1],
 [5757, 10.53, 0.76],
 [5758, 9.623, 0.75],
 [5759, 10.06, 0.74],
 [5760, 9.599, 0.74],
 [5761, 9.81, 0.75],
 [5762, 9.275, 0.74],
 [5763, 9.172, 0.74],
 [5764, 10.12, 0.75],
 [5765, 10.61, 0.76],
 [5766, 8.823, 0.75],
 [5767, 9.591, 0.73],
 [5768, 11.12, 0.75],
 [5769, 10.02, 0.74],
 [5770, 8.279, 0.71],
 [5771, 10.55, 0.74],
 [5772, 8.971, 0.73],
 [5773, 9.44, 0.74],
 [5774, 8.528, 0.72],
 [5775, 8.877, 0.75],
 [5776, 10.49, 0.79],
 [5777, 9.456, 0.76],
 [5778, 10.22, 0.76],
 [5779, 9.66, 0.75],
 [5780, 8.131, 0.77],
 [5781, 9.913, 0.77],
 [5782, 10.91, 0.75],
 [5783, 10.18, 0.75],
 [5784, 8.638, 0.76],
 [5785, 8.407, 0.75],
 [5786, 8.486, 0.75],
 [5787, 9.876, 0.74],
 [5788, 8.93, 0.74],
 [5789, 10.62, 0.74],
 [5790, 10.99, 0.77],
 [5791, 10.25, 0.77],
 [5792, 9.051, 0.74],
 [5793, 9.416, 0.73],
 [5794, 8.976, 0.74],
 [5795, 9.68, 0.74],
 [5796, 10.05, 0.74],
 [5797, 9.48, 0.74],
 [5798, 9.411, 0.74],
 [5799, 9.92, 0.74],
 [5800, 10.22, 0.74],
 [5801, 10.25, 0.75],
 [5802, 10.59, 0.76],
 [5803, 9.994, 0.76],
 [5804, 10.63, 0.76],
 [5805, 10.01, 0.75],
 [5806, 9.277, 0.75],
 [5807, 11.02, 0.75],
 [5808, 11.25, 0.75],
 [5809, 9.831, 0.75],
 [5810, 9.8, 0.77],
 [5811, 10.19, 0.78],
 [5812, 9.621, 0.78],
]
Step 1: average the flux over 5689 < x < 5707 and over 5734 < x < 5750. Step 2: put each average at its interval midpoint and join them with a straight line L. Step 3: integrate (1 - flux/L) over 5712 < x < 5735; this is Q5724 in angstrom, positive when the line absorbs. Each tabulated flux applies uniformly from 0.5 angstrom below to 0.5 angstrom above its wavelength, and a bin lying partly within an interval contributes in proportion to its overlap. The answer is -1.3 angstrom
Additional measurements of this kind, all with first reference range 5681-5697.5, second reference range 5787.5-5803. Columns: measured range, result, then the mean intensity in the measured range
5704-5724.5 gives -0.85 angstrom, 9.87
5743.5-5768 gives -0.02 angstrom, 9.68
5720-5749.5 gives -0.99 angstrom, 9.9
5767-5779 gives 0.15 angstrom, 9.63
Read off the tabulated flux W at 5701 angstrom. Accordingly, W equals 8.582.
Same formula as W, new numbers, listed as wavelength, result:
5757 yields 10.53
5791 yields 10.25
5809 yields 9.831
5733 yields 9.798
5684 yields 8.861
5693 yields 10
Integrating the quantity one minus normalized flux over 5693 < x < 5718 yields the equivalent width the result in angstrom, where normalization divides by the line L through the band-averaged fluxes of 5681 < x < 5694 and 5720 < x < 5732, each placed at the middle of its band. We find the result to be 0.7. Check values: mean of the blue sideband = 9.4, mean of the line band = 9.52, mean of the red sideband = 10.2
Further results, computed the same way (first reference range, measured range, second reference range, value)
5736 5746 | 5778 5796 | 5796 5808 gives 0.8 angstrom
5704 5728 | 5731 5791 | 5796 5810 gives 2.2 angstrom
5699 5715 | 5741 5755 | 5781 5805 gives 0.3 angstrom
